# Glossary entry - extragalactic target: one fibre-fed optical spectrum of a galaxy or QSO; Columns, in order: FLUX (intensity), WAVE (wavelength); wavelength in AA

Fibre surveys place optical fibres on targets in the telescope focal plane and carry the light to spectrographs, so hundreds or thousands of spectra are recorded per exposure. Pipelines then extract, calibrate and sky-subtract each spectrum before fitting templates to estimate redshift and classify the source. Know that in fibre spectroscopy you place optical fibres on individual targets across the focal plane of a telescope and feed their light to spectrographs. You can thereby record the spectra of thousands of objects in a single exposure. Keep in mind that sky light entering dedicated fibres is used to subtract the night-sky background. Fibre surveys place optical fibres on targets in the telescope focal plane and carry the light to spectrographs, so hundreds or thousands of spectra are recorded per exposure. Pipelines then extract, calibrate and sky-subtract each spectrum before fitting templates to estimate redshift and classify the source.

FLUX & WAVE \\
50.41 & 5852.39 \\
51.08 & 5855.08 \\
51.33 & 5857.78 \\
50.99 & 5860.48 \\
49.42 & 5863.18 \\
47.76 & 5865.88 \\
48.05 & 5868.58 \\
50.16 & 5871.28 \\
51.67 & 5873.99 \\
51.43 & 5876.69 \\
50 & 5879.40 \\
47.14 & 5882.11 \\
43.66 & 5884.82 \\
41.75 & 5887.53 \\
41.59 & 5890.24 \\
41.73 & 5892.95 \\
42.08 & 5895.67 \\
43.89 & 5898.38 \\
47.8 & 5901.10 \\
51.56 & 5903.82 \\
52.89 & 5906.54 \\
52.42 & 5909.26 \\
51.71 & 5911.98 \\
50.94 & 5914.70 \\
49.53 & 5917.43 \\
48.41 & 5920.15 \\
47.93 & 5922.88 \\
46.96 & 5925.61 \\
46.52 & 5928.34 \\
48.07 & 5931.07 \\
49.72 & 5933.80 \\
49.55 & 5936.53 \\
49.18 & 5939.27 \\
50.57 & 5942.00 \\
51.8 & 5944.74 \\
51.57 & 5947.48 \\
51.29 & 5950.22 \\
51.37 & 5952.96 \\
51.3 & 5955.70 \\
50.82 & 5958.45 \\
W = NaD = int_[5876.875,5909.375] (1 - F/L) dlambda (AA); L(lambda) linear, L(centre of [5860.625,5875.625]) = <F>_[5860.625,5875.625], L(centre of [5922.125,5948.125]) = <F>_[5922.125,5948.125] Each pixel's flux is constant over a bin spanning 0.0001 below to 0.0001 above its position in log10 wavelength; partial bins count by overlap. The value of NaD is 2.0 AA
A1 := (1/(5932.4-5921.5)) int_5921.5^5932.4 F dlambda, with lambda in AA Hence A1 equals 47.3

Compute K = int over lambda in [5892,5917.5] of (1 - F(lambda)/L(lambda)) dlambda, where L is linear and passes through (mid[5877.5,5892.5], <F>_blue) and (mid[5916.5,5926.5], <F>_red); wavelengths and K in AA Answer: -1.0 AA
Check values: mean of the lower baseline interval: 44.9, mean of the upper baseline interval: 48.2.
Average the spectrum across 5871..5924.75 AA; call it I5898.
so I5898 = 47.9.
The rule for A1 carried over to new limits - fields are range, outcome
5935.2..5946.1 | 50.3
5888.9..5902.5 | 43.4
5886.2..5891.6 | 41.7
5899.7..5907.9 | 50.7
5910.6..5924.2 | 49.7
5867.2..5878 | 50.3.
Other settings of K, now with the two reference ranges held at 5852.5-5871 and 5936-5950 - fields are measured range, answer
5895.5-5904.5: 0.7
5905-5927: 0.1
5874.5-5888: 0.7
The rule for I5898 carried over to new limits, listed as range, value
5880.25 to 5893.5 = 43.5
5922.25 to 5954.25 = 49.6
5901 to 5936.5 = 49.6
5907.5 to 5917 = 51.5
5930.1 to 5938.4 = 49.2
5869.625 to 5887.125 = 48.6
